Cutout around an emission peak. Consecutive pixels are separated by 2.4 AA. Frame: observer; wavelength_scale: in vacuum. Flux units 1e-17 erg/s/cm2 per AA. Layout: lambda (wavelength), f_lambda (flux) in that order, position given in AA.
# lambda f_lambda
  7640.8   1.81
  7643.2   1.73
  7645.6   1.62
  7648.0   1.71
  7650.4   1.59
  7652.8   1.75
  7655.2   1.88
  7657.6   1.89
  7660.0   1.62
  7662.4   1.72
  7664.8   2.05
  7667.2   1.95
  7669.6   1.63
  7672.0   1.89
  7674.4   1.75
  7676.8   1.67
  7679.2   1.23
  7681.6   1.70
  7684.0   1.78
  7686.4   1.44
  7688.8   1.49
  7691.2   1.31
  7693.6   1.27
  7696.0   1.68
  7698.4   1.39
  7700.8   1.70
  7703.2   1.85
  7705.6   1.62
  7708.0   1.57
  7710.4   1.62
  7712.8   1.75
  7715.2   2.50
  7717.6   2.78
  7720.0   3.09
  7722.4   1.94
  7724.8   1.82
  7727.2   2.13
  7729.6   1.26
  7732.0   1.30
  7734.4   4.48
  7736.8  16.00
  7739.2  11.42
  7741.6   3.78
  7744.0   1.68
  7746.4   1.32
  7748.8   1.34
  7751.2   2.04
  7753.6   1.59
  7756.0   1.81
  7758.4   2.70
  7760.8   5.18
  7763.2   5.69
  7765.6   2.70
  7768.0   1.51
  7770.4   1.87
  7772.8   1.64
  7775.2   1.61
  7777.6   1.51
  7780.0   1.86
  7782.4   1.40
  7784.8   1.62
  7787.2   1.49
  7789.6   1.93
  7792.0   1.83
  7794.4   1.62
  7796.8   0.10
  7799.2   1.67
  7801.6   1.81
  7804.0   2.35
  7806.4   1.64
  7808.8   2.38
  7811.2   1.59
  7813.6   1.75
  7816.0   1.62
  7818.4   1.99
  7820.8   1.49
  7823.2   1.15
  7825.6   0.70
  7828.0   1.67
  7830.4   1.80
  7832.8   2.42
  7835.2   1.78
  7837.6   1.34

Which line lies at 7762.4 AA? [N II] 6583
